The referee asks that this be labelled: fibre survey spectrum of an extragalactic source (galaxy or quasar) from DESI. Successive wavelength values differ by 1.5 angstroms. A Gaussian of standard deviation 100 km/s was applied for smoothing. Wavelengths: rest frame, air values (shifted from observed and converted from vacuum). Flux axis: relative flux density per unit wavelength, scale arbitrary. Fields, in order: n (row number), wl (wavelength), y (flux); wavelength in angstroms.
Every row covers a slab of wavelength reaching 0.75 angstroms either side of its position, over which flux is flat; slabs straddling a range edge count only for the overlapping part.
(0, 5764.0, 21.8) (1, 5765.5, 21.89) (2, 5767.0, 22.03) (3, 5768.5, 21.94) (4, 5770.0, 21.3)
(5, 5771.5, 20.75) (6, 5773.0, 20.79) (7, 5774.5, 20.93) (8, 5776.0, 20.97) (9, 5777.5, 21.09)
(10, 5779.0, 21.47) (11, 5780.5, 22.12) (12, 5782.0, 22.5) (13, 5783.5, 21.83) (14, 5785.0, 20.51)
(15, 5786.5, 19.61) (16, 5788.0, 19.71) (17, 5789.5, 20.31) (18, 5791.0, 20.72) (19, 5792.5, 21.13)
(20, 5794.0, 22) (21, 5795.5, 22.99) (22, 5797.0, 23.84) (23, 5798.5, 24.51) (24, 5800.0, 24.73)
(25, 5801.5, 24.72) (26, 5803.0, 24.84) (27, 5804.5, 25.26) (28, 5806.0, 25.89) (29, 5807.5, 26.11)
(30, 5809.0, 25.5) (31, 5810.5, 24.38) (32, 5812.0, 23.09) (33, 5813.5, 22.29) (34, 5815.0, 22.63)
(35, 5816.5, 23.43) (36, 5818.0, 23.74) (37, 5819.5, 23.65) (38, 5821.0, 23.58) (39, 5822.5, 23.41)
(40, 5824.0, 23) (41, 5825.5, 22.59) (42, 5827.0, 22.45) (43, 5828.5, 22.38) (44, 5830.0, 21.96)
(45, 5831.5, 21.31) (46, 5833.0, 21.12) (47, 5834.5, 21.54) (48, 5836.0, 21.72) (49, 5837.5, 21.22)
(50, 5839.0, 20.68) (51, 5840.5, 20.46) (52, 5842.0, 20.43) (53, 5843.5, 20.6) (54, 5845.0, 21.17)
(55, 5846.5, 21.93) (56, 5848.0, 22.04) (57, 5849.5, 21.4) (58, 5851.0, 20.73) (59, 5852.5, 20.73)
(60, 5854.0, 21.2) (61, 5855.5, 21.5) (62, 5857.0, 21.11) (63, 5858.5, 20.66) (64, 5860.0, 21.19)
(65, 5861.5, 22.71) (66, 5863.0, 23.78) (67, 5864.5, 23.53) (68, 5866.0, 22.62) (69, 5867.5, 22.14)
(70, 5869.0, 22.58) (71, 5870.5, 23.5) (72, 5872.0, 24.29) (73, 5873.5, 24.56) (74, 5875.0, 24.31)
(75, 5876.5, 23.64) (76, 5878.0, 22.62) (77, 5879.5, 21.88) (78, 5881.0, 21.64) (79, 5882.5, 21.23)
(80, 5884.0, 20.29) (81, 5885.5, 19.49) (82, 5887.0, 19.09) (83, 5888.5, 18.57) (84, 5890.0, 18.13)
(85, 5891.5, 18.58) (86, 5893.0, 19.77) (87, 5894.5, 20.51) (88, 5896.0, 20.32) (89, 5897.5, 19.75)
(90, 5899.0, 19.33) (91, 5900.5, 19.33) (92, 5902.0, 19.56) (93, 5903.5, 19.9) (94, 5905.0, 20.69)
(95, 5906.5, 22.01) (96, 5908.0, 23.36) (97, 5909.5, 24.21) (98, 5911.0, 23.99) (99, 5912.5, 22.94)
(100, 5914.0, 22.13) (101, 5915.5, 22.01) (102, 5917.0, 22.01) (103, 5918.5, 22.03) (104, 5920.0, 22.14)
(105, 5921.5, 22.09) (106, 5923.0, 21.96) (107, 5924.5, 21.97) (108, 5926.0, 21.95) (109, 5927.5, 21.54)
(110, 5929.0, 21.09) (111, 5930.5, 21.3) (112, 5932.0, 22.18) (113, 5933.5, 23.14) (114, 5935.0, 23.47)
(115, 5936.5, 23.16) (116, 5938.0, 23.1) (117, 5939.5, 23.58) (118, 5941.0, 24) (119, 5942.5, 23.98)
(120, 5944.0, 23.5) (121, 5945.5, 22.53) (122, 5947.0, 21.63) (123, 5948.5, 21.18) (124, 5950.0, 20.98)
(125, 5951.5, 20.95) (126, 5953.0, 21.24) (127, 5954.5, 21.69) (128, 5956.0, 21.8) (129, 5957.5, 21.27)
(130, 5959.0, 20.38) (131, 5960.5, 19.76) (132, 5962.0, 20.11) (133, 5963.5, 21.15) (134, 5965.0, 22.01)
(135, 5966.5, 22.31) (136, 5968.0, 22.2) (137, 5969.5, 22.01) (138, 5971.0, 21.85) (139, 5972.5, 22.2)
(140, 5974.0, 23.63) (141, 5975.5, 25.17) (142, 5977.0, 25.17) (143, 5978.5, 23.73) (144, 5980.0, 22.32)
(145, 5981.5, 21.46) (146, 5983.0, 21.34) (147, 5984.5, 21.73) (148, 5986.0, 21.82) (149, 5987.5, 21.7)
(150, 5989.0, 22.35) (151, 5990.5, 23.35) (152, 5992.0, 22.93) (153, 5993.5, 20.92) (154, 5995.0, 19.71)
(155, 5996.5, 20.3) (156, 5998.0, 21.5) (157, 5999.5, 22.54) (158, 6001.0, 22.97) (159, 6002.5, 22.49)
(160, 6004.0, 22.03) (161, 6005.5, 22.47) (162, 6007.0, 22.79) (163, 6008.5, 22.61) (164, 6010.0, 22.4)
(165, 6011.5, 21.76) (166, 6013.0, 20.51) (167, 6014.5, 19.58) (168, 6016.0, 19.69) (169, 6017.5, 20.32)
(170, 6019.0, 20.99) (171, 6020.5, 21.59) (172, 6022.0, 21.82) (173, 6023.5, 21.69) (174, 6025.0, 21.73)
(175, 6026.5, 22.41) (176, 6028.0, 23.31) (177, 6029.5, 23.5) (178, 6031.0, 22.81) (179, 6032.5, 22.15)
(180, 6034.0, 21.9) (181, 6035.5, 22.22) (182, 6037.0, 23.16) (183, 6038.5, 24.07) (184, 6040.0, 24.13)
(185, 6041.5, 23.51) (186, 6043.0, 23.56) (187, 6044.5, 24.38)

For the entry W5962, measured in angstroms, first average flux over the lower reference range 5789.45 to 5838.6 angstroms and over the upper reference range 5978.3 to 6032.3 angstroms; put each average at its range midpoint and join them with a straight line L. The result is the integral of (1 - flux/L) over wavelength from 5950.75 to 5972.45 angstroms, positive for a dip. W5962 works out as 0.8 angstroms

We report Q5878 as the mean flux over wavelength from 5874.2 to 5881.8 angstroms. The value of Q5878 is 22.8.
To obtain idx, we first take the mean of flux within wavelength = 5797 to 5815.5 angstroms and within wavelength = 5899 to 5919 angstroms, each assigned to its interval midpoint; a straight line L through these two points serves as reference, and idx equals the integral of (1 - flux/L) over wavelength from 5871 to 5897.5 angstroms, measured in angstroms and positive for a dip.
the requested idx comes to 1.6 angstroms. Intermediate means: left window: 24.5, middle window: 21.1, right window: 21.8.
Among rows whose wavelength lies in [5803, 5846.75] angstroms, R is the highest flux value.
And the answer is 26.11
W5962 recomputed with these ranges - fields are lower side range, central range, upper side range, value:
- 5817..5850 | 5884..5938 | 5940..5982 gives 2.00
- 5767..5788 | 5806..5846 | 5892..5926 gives -2.36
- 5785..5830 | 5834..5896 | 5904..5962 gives 3.37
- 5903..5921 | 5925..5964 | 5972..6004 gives 0.65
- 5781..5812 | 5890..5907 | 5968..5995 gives 2.14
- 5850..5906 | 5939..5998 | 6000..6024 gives -1.50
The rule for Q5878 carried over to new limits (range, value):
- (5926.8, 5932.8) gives 21.5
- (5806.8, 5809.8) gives 25.8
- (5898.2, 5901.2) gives 19.3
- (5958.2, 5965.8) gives 20.7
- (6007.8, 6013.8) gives 21.8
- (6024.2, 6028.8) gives 22.5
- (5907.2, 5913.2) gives 23.6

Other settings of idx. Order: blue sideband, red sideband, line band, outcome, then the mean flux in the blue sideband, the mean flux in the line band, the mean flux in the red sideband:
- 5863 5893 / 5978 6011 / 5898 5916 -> 0.2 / 21.7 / 21.6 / 22.1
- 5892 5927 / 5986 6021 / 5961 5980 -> -0.9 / 21.5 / 22.6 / 21.6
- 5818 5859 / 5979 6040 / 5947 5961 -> 0.5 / 21.7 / 21.1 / 22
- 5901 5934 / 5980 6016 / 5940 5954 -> -0.2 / 22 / 22.2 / 21.8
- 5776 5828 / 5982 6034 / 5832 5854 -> 1.5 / 22.9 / 21.1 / 21.8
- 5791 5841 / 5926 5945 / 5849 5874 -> 0.8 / 23.1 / 22.2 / 22.8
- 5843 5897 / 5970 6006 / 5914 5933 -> 0.0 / 21.5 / 21.9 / 22.3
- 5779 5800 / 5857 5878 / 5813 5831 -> -0.5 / 21.8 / 22.9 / 23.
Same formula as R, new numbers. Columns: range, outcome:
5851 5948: 24.56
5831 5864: 23.78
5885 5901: 20.51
